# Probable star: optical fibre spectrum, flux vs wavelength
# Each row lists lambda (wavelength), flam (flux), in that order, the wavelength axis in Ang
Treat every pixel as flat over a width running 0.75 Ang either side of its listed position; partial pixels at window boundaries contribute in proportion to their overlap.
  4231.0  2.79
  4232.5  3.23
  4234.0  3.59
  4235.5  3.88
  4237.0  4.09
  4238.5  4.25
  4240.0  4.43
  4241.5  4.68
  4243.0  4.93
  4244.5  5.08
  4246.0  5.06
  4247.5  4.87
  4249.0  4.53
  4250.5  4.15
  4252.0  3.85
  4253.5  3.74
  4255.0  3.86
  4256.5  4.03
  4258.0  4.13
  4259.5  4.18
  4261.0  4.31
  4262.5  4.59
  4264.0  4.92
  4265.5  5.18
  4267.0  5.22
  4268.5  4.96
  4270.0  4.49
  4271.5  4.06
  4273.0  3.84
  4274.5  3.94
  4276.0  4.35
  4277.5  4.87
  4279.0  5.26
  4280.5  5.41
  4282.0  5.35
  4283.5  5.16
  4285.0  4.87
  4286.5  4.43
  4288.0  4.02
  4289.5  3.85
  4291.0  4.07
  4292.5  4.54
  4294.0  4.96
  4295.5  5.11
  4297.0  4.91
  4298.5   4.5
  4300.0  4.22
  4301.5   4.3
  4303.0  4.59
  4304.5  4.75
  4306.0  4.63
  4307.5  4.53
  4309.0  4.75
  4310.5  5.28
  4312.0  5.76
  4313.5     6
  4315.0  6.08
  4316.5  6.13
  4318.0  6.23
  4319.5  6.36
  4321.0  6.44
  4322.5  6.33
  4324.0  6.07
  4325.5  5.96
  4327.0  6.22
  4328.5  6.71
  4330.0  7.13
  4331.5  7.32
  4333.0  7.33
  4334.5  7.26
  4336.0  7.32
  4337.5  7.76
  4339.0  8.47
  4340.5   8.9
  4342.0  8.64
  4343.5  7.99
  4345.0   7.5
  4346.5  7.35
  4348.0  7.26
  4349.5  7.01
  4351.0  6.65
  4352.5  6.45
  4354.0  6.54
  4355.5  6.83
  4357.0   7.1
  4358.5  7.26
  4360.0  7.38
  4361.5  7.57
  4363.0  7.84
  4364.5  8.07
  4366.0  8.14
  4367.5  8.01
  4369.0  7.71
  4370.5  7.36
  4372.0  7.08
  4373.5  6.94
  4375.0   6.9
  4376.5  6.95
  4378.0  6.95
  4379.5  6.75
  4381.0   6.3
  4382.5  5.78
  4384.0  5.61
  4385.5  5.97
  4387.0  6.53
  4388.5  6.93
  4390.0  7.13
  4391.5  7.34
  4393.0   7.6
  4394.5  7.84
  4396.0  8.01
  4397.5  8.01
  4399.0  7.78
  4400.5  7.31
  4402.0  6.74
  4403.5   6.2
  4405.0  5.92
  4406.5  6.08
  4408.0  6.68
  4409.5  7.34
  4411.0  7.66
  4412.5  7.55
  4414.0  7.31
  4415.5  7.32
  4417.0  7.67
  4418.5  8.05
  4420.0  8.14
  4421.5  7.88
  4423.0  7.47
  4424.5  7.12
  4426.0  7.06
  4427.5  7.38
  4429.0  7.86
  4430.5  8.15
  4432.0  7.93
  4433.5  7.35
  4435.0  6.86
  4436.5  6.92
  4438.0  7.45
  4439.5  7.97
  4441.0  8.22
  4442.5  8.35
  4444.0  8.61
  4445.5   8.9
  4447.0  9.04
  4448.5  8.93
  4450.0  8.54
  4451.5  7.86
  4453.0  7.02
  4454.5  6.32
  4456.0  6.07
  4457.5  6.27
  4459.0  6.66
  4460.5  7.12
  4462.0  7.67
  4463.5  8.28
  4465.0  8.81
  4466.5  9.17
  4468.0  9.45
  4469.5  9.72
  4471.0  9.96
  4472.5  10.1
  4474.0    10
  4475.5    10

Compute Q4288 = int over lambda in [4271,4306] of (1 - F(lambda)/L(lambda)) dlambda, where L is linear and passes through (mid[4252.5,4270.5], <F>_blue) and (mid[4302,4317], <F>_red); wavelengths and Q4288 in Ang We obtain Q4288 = 2.1 Ang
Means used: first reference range 4.46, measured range 4.59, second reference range 5.22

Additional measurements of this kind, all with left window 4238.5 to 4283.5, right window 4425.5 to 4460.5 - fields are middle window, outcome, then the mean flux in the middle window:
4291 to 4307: 1.8 Ang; 4.62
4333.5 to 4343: -3.5 Ang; 8.04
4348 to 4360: -1.5 Ang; 6.9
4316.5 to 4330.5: -1.8 Ang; 6.36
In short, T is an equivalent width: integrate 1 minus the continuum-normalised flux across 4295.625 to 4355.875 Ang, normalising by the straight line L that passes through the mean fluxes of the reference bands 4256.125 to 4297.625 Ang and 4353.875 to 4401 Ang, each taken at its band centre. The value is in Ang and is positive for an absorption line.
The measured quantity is -4.56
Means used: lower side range 4.61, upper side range 7.18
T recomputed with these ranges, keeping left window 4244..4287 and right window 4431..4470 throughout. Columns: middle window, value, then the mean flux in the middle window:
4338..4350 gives -3.9 Ang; 7.91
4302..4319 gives 0.2 Ang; 5.34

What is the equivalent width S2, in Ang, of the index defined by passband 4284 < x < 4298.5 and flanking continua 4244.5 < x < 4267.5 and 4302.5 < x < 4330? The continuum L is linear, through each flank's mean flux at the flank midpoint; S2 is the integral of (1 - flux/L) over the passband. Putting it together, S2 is 1.89 Ang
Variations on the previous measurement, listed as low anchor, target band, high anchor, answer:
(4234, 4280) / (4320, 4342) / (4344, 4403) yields -3.4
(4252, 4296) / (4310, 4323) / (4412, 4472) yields -1.7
